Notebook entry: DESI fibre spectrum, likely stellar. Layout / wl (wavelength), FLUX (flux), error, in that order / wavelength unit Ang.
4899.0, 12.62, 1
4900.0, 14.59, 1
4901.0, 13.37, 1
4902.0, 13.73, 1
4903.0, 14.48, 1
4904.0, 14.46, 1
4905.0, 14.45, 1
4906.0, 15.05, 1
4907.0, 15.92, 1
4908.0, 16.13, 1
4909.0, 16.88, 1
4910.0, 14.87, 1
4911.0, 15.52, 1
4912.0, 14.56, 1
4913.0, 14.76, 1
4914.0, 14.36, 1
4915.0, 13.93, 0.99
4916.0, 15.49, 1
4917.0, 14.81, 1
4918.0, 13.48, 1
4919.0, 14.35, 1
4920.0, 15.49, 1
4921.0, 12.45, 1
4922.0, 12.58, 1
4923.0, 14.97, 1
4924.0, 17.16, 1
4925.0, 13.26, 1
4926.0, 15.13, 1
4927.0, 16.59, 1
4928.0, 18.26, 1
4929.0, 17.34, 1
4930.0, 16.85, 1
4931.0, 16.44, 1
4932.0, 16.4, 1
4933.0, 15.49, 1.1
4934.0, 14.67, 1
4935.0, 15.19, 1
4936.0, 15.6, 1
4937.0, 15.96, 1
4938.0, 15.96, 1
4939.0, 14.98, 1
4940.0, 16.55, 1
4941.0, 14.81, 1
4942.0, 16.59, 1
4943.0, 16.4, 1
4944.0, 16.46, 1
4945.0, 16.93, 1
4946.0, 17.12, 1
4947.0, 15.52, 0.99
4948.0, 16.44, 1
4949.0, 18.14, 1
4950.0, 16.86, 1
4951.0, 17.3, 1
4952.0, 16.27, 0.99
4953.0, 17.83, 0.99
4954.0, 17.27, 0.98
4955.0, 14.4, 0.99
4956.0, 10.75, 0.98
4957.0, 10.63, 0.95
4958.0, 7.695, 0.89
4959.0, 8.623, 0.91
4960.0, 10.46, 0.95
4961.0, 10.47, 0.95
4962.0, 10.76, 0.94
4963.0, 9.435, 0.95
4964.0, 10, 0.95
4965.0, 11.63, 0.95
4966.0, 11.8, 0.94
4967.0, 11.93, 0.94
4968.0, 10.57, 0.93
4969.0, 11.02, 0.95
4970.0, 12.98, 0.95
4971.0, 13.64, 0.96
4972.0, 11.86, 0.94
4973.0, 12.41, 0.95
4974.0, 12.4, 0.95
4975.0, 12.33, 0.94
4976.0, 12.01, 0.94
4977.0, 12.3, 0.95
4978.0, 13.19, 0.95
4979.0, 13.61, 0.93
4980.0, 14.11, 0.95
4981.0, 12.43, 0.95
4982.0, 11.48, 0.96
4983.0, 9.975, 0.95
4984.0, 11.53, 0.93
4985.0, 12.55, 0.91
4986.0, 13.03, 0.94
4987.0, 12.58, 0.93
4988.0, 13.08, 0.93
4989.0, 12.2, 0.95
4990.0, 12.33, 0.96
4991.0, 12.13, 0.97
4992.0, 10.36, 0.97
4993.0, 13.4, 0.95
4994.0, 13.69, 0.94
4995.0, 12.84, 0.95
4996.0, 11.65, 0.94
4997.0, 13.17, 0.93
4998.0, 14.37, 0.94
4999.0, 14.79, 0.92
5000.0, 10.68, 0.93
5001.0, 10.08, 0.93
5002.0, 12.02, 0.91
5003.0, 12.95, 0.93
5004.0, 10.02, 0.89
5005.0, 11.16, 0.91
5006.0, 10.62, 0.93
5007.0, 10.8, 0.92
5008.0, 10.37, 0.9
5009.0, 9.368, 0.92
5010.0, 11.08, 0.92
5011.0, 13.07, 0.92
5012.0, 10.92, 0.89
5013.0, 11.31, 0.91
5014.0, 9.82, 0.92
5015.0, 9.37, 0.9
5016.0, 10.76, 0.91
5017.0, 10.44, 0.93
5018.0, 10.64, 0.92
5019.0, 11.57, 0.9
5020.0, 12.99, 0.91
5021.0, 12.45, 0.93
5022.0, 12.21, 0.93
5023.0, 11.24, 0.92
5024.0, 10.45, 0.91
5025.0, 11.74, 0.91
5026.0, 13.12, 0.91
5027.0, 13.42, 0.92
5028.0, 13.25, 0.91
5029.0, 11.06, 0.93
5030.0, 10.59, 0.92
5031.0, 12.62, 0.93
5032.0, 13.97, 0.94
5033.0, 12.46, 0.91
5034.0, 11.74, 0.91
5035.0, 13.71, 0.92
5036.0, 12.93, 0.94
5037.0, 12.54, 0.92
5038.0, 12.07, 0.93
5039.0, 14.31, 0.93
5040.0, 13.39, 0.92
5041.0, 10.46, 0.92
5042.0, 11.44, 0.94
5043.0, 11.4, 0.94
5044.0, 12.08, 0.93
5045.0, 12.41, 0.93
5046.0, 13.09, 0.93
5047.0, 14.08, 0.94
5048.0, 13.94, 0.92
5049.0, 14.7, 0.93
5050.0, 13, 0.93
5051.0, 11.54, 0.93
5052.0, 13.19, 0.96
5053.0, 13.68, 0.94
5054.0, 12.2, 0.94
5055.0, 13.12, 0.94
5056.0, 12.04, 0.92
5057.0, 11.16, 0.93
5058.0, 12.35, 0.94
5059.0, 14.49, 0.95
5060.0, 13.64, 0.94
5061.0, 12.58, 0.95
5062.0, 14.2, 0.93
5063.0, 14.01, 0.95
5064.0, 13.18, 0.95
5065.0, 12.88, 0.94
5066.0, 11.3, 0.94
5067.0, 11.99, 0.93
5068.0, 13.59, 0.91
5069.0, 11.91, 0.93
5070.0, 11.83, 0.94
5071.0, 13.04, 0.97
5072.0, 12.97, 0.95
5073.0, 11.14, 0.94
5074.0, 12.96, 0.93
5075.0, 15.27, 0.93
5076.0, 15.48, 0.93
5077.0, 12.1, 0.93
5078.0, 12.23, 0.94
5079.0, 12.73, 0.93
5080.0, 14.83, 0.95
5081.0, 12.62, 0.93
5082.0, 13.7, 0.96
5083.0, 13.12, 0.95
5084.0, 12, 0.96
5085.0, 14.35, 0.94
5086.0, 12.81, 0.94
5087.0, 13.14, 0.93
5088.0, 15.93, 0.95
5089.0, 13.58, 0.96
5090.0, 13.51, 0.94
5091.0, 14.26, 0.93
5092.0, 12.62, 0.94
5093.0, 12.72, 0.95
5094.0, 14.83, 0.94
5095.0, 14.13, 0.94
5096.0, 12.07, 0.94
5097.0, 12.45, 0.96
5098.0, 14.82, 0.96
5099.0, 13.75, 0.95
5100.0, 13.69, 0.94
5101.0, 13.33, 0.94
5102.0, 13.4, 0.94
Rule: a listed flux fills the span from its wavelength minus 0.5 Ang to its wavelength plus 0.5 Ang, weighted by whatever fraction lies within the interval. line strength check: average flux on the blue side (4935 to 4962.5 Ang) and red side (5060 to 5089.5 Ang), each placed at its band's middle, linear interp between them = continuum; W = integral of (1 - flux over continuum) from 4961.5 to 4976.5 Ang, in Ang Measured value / 2.91 Ang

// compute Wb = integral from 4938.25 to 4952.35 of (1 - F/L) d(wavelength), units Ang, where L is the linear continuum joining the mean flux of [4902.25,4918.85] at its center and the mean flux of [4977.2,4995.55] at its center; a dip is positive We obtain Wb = -2.7 Ang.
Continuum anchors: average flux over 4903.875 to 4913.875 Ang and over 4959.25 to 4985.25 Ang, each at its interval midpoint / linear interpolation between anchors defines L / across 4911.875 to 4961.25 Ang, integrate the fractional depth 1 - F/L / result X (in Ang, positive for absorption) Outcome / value -4.7 Ang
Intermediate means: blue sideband 15.3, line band 15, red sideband 11.8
